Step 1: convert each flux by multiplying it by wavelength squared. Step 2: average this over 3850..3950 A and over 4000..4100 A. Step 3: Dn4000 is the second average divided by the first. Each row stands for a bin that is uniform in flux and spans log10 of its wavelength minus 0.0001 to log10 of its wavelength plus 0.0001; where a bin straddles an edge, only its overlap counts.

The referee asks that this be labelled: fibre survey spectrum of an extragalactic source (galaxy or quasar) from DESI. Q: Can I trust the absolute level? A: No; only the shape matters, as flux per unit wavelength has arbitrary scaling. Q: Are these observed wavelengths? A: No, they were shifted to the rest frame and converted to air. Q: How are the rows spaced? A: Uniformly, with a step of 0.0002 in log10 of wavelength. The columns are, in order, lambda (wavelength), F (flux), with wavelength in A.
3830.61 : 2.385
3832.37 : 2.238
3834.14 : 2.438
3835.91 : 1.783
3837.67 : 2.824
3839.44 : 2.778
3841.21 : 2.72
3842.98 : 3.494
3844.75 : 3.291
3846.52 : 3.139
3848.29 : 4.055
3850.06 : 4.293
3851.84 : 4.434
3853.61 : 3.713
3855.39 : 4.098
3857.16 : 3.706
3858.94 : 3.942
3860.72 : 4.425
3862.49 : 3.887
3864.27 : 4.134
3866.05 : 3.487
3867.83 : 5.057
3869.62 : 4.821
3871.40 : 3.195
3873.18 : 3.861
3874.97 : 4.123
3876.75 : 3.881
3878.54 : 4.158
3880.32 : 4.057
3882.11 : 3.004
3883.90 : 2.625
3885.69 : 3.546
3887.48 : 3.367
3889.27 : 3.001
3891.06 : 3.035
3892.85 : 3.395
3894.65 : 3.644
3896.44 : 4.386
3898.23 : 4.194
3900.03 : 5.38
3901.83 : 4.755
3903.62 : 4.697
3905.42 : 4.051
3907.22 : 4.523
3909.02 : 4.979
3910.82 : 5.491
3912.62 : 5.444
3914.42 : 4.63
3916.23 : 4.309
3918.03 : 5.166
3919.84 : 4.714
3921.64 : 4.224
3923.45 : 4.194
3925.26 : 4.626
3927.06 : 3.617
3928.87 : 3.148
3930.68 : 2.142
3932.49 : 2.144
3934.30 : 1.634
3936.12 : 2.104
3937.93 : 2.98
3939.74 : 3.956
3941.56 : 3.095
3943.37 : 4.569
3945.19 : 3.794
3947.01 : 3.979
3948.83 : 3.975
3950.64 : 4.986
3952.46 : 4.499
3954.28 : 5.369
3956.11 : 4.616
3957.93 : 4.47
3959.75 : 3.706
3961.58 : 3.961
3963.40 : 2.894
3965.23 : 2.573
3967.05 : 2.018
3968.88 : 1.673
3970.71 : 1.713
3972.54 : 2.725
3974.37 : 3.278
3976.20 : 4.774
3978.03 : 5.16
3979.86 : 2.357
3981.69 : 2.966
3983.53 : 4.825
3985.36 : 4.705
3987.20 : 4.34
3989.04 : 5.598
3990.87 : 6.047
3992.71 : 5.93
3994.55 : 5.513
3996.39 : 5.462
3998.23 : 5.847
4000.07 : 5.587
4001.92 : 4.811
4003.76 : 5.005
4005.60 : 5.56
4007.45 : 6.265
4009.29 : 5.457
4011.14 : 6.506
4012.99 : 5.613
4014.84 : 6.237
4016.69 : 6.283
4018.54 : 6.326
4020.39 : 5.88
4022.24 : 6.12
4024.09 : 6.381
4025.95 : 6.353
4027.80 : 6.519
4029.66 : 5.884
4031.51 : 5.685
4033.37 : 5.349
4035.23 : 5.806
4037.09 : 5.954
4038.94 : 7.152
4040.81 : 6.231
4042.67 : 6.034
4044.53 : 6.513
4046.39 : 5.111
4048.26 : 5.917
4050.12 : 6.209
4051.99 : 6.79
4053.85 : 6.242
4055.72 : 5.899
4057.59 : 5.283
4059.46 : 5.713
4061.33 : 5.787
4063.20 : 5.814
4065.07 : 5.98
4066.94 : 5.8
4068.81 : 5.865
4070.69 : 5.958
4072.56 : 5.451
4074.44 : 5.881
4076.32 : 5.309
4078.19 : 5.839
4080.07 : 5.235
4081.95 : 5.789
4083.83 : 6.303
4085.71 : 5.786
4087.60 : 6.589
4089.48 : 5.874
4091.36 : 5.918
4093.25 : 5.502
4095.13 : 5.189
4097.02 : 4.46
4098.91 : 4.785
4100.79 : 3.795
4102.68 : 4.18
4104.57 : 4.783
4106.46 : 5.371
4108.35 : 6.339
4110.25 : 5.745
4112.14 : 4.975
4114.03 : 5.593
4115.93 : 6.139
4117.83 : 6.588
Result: 1.6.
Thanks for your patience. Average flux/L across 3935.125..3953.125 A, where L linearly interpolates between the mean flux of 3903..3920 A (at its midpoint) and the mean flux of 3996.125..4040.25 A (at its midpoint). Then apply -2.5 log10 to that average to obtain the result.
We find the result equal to 0.34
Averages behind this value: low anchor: 4.8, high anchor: 5.93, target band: 3.78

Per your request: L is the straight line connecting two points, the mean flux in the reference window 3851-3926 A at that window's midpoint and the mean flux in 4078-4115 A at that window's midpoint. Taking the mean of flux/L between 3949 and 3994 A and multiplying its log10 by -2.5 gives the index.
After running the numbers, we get 0.17 mag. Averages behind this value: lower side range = 4.15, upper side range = 5.39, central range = 3.98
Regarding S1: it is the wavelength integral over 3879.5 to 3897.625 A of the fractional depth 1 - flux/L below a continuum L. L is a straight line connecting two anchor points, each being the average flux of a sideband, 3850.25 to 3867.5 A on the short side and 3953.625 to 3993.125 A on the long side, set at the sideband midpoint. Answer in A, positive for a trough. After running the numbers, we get 2.6 A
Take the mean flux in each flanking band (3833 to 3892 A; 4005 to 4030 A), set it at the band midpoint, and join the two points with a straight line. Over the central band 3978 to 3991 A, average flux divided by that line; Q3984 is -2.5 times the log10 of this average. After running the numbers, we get 0.27 mag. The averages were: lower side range 3.58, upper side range 6.11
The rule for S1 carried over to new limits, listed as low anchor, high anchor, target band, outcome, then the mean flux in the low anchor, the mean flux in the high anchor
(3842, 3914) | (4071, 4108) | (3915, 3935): 3.03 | 4.02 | 5.4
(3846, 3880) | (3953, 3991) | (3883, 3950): 0.30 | 4.03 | 3.76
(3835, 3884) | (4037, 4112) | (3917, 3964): 6.88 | 3.7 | 5.7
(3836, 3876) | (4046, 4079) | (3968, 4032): 1.37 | 3.76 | 5.84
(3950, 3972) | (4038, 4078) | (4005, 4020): -3.85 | 3.51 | 5.95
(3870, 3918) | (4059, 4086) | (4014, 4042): -4.14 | 4.1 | 5.77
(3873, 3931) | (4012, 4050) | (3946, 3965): 2.80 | 4.09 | 6.07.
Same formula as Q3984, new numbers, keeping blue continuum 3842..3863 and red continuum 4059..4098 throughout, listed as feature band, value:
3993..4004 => -0.08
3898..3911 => -0.11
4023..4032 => -0.17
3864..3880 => -0.01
